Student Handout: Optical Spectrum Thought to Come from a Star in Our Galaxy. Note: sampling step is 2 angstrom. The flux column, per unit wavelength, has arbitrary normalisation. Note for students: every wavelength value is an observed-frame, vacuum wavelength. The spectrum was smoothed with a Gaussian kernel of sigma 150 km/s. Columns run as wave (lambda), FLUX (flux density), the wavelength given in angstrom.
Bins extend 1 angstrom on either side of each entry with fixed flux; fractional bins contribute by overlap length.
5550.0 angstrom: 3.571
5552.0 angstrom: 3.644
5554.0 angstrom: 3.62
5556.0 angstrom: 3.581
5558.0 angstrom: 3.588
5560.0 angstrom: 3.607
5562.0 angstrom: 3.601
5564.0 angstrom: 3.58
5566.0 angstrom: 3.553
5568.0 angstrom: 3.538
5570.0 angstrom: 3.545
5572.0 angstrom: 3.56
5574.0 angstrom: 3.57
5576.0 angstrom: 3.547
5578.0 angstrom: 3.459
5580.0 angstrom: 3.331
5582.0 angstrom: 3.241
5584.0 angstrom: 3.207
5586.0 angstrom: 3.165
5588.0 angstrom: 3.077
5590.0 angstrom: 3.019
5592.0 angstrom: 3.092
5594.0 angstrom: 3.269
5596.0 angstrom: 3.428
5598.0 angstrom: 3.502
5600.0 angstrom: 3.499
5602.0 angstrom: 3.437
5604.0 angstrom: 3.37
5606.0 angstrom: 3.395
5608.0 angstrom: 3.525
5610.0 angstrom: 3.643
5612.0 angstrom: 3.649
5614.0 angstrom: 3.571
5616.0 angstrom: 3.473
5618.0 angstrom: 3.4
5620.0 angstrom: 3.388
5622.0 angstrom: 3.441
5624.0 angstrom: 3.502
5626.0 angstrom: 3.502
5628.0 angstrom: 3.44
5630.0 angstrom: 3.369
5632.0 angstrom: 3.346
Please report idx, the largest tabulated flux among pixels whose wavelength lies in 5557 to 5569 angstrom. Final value 3.607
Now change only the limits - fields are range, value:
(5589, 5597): 3.428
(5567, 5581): 3.57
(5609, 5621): 3.649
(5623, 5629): 3.502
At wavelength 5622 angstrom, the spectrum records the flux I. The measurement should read 3.441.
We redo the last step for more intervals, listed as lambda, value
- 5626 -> 3.502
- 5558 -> 3.588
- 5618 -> 3.4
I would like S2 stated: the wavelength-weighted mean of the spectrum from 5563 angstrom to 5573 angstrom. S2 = 3.56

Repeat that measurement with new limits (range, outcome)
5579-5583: 3.29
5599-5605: 3.44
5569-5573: 3.55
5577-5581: 3.4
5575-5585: 3.36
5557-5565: 3.59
